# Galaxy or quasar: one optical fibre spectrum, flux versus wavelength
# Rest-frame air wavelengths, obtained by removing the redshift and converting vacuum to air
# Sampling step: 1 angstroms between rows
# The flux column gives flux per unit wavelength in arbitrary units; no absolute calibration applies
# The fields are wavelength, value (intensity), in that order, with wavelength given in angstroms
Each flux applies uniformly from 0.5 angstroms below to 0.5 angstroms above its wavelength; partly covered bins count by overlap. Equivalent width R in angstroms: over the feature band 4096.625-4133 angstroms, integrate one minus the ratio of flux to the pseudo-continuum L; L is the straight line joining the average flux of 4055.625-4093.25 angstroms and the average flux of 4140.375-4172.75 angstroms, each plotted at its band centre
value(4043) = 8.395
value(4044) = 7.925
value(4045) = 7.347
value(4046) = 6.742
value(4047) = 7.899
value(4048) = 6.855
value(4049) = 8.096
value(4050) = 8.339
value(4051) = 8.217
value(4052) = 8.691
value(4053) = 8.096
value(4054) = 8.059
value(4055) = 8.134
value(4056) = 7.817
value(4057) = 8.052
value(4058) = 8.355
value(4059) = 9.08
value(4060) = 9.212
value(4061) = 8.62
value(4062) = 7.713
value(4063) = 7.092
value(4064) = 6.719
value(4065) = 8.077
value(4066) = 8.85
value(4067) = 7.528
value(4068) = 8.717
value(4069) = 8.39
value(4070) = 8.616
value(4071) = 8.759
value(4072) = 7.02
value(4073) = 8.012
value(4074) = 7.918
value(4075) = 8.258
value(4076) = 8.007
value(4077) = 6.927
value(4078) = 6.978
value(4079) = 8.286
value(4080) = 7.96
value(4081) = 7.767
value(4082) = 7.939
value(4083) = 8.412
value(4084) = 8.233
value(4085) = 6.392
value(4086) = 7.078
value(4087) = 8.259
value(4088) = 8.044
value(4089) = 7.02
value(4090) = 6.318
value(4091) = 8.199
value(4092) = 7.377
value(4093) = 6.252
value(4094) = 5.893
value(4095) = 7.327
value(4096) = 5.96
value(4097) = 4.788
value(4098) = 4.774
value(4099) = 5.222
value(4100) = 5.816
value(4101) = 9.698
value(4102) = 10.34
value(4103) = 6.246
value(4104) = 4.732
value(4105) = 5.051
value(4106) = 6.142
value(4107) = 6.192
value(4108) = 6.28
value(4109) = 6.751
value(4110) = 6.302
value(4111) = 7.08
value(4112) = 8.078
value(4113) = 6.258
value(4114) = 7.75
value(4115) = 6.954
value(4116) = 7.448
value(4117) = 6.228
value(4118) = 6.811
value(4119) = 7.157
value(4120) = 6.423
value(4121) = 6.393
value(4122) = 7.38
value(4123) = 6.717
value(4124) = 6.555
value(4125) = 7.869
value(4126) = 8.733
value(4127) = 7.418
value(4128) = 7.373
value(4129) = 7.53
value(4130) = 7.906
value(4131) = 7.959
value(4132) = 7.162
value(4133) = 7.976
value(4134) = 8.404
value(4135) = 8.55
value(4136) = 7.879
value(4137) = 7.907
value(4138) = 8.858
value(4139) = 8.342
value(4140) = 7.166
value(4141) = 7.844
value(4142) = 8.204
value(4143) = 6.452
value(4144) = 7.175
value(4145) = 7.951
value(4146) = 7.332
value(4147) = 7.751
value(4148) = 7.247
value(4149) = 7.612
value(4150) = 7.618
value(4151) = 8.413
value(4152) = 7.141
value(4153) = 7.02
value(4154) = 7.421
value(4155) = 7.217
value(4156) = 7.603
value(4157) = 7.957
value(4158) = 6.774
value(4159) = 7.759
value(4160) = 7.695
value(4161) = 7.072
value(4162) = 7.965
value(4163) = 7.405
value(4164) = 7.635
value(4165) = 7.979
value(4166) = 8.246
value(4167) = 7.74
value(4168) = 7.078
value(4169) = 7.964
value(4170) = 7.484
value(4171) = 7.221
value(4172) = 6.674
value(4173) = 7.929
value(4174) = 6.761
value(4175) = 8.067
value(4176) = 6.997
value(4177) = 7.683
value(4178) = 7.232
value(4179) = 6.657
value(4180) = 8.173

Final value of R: 3.7 angstroms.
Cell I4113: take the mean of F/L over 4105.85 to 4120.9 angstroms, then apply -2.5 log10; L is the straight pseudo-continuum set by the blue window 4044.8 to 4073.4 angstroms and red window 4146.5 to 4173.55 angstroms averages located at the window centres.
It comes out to 0.15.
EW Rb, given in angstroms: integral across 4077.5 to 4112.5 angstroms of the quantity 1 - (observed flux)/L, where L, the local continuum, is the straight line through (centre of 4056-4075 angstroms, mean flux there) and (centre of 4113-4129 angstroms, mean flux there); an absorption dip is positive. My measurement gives 3.1 angstroms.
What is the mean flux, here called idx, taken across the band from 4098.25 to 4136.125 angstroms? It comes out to 7.1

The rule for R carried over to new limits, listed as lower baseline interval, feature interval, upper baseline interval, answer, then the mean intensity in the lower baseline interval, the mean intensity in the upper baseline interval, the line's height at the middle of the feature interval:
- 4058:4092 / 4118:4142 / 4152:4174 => 0.0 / 7.89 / 7.49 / 7.64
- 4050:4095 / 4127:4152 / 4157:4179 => -0.5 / 7.85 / 7.48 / 7.59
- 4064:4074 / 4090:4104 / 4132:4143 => 2.4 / 8.13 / 7.99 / 8.07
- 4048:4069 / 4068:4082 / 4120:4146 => 0.2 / 8.15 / 7.64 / 8.03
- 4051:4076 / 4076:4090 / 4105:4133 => 0.3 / 8.16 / 7.05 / 7.77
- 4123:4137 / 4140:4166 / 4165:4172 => 0.4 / 7.76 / 7.58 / 7.65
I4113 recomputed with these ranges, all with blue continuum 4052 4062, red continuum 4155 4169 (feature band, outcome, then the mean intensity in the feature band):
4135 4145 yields -0.01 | 7.81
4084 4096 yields 0.15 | 7.1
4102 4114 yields 0.22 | 6.51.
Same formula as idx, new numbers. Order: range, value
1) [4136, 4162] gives 7.59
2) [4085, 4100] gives 6.57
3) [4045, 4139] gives 7.46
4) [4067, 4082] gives 7.96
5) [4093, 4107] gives 6.3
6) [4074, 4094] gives 7.53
